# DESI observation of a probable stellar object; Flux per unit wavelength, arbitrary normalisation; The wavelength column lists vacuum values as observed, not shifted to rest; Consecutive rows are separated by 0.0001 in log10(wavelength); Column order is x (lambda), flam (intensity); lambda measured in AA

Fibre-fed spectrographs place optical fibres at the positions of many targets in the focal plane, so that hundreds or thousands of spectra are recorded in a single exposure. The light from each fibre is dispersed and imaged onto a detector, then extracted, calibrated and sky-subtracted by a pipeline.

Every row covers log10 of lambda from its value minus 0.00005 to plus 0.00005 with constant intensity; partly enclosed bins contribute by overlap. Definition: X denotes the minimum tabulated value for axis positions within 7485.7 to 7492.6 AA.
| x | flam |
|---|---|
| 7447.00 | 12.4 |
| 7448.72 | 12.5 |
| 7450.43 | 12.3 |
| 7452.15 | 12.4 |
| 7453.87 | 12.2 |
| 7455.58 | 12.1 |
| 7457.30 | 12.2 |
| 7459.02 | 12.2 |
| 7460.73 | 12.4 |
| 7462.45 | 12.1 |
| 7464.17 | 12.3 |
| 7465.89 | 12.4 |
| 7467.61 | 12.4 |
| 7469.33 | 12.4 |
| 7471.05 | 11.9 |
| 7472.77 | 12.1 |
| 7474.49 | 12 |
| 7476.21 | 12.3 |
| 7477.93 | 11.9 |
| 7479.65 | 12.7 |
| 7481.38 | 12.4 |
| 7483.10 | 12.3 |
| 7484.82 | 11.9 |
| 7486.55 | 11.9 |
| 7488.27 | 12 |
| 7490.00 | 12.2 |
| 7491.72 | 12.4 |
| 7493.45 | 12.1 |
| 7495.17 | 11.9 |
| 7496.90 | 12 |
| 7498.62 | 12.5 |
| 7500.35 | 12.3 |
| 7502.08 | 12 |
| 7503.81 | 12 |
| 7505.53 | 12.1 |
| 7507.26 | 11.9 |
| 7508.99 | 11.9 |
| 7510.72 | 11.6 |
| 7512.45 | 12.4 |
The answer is 11.9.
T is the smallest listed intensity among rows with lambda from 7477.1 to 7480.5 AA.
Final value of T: 11.9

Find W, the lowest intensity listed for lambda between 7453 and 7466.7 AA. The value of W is 12.1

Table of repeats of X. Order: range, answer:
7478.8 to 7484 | 12.3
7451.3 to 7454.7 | 12.2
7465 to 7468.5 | 12.4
